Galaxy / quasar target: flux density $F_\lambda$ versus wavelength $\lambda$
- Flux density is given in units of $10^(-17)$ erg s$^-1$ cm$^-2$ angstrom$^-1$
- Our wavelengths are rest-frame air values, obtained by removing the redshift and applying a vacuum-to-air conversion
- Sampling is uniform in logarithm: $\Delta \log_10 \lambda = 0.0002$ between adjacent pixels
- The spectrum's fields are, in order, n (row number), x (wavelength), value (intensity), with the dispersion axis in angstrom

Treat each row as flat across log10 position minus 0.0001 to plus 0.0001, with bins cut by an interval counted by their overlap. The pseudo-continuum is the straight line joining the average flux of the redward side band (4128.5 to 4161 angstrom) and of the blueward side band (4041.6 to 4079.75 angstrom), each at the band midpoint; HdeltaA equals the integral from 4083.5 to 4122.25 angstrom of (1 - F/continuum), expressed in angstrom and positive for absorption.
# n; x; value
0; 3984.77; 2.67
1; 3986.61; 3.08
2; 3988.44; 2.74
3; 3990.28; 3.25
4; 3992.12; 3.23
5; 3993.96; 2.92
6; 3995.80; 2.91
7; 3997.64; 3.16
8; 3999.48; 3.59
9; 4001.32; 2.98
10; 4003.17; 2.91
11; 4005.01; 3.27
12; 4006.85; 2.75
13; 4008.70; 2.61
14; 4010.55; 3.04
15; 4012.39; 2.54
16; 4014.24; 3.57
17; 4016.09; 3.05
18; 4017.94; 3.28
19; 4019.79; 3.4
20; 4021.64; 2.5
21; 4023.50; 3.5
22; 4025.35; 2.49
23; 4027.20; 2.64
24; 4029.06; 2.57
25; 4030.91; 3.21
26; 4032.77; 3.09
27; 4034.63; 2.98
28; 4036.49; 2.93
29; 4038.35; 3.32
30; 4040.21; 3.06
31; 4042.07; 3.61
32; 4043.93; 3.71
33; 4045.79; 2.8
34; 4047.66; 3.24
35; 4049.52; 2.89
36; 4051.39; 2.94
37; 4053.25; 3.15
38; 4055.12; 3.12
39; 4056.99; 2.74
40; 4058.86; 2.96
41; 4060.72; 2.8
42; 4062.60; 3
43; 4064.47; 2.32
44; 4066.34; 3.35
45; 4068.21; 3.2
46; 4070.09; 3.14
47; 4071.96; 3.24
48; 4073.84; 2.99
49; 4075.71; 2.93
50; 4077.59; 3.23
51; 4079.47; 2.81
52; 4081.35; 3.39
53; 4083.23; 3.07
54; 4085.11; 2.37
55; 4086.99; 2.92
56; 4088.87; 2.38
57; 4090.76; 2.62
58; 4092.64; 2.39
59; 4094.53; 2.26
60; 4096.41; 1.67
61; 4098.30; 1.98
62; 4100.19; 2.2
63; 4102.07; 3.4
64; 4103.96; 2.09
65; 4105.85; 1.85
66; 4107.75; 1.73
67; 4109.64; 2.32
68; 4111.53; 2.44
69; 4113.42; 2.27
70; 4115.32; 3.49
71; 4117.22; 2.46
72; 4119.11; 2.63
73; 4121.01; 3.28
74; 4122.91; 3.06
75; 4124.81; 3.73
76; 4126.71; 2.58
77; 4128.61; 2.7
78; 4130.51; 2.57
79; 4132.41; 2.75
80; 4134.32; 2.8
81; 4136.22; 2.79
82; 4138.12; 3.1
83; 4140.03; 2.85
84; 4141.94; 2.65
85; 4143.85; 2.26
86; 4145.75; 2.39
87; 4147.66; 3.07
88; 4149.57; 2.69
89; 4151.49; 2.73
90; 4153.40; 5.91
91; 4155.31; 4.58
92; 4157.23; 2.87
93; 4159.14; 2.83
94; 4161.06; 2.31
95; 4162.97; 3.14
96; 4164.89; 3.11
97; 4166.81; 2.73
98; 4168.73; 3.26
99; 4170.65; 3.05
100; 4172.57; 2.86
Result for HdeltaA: 7.4 angstrom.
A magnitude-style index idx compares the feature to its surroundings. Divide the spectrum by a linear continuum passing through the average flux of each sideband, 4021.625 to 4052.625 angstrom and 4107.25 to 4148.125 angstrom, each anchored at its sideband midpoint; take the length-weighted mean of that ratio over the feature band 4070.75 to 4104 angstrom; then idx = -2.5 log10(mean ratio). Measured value 0.075 mag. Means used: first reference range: 3.05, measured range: 2.68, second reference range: 2.73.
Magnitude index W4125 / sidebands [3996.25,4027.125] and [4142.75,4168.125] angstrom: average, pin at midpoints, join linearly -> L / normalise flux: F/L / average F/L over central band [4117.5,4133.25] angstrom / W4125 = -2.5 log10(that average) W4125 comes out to 0.08 mag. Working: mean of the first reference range 3.03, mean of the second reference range 3.12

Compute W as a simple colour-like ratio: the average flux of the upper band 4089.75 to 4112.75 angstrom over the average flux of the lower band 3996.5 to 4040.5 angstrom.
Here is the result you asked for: 0.74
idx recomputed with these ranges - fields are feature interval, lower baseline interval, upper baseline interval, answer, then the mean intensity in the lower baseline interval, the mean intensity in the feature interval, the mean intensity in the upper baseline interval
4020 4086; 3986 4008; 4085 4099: -0.152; 3.06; 3.01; 2.33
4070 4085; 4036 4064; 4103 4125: -0.073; 3.07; 3.06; 2.57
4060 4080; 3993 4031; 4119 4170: -0.001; 2.99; 3.01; 3.02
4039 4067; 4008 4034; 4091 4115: -0.133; 2.97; 3.05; 2.26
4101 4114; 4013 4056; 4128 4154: 0.275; 3.08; 2.3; 2.91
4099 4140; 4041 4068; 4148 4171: 0.188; 3.05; 2.68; 3.27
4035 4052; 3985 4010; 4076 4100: -0.133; 3.02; 3.16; 2.59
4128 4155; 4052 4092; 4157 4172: -0.026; 2.94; 2.99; 2.91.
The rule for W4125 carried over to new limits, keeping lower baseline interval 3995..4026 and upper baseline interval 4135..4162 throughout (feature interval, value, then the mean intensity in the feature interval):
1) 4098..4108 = 0.331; 2.26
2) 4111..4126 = 0.050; 2.93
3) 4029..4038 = 0.010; 3.02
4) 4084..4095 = 0.215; 2.51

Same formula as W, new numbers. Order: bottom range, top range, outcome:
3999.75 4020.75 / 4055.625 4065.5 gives 0.91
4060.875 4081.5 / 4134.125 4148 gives 0.90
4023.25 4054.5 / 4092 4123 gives 0.79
